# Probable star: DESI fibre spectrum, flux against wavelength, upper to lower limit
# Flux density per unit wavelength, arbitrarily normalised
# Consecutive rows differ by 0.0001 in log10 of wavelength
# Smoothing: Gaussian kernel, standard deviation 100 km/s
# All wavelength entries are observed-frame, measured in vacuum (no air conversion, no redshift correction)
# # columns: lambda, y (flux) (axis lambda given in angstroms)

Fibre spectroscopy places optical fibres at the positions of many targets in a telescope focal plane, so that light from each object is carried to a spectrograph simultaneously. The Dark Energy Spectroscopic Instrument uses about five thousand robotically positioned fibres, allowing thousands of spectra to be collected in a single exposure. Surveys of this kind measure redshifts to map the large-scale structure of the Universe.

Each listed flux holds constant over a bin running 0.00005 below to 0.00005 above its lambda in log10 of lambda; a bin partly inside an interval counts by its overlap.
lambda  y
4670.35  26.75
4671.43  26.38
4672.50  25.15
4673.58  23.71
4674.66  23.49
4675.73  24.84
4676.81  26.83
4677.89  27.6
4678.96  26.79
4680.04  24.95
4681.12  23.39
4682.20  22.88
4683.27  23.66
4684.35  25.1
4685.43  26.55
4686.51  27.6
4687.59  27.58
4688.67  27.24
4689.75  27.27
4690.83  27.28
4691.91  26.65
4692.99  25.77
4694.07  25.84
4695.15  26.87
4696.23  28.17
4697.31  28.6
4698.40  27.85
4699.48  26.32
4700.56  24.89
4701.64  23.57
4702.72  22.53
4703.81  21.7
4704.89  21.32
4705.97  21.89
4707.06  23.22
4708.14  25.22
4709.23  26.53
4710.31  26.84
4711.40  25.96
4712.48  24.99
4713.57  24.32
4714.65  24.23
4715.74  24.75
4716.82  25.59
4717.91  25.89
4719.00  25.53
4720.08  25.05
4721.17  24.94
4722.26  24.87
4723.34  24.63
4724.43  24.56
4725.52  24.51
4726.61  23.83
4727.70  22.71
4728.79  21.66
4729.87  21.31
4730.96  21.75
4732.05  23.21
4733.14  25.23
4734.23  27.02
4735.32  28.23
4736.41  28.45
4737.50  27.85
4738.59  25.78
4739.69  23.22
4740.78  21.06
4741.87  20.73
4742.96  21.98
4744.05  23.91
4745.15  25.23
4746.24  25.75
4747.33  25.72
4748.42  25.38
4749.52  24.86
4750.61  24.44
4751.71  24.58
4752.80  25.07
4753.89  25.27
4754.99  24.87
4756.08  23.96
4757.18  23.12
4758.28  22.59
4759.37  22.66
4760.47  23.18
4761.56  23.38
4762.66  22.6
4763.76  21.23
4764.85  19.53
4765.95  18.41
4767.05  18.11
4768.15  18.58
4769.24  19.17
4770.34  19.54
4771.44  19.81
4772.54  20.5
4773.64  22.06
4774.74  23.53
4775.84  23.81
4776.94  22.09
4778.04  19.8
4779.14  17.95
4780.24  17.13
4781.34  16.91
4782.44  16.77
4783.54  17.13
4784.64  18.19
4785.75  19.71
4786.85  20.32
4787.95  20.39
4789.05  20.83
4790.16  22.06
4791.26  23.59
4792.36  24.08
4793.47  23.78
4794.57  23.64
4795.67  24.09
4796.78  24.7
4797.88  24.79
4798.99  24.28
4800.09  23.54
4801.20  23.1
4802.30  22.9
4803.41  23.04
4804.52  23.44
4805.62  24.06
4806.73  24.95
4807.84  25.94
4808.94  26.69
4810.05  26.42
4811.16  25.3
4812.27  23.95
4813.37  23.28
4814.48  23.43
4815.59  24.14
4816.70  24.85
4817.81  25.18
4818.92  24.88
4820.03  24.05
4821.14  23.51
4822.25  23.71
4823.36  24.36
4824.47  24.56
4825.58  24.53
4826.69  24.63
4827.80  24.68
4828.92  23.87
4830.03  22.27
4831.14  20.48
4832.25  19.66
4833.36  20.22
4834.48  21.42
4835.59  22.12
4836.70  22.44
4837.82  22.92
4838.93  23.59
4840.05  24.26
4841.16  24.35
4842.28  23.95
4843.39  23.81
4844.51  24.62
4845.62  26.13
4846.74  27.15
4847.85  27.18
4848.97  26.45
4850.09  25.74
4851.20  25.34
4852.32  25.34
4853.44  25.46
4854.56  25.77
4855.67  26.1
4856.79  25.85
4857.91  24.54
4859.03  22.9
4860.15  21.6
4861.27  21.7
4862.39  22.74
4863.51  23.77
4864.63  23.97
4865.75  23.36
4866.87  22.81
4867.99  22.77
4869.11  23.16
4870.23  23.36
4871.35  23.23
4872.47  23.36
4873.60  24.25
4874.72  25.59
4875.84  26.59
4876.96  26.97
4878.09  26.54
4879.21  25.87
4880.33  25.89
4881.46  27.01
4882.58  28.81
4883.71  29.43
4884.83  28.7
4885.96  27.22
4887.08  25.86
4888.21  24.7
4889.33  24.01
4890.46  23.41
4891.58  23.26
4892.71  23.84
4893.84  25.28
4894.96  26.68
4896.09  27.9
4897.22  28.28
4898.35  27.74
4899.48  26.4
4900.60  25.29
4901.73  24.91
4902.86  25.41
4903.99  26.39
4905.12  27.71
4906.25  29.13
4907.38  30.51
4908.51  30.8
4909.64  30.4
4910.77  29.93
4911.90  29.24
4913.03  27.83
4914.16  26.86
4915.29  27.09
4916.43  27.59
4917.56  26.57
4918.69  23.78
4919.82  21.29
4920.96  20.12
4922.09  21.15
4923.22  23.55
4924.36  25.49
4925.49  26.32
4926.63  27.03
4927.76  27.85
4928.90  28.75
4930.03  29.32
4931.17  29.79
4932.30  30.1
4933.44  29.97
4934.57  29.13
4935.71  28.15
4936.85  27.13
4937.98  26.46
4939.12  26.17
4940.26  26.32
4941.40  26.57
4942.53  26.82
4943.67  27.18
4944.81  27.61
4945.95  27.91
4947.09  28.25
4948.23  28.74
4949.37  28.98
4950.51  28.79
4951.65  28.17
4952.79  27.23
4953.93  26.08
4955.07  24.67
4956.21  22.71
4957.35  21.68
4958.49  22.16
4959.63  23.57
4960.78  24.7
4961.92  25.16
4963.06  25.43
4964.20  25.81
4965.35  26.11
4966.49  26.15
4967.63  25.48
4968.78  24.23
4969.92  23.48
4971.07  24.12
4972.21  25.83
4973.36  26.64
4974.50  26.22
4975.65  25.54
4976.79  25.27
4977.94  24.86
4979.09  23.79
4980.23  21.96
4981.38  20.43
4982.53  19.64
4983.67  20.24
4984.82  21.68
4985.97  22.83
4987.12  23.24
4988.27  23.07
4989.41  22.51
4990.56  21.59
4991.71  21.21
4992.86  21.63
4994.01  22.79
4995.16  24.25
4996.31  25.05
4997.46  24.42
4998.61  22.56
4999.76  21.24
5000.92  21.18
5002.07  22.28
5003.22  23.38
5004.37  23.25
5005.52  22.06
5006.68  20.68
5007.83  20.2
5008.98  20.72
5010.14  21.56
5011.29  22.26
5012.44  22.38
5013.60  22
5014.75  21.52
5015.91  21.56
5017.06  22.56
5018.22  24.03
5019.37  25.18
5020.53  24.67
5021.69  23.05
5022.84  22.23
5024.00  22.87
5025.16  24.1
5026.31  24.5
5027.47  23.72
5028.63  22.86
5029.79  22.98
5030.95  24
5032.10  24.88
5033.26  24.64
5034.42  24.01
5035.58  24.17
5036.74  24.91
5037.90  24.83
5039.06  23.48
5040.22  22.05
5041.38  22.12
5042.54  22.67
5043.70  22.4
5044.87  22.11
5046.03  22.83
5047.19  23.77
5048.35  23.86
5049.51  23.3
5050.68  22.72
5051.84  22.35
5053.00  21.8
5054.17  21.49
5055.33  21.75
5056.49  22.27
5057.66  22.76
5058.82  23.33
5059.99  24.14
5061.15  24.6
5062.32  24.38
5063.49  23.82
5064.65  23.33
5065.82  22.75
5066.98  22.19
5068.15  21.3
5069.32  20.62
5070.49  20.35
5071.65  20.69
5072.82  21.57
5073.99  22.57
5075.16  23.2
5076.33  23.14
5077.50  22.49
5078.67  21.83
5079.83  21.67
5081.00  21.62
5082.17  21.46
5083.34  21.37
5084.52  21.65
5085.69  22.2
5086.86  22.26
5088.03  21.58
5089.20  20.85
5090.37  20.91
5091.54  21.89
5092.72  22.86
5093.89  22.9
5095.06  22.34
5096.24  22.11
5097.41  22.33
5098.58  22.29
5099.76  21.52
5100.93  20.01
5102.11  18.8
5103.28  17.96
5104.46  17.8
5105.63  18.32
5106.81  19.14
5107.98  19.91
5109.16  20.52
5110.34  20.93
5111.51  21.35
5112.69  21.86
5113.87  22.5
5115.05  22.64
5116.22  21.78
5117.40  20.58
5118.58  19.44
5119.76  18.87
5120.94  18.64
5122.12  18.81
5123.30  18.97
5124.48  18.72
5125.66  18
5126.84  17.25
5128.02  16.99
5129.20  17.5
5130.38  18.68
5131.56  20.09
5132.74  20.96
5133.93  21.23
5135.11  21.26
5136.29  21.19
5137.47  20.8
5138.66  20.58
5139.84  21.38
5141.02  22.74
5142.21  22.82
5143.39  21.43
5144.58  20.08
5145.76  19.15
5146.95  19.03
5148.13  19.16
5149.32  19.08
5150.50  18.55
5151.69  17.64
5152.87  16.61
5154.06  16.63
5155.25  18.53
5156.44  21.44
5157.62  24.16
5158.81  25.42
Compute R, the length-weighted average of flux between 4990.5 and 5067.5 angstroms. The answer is 22.9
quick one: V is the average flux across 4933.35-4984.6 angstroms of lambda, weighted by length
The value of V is 25.5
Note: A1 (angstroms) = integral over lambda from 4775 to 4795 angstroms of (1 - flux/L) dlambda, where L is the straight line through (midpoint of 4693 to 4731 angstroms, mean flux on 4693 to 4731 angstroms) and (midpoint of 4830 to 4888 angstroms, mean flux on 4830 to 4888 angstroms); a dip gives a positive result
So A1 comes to 3.36 angstroms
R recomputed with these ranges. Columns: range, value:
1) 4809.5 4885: 24.4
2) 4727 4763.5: 24.1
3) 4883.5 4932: 26.6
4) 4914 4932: 25.8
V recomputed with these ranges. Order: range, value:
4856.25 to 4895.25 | 24.8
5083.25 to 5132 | 20.3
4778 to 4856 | 23.3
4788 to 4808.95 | 23.7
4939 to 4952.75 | 27.7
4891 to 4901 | 26.1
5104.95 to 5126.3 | 20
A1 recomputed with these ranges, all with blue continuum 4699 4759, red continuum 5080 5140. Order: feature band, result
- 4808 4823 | -0.7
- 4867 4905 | -4.8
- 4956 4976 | -2.5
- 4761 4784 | 3.9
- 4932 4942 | -2.4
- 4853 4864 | -0.5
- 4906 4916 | -2.9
